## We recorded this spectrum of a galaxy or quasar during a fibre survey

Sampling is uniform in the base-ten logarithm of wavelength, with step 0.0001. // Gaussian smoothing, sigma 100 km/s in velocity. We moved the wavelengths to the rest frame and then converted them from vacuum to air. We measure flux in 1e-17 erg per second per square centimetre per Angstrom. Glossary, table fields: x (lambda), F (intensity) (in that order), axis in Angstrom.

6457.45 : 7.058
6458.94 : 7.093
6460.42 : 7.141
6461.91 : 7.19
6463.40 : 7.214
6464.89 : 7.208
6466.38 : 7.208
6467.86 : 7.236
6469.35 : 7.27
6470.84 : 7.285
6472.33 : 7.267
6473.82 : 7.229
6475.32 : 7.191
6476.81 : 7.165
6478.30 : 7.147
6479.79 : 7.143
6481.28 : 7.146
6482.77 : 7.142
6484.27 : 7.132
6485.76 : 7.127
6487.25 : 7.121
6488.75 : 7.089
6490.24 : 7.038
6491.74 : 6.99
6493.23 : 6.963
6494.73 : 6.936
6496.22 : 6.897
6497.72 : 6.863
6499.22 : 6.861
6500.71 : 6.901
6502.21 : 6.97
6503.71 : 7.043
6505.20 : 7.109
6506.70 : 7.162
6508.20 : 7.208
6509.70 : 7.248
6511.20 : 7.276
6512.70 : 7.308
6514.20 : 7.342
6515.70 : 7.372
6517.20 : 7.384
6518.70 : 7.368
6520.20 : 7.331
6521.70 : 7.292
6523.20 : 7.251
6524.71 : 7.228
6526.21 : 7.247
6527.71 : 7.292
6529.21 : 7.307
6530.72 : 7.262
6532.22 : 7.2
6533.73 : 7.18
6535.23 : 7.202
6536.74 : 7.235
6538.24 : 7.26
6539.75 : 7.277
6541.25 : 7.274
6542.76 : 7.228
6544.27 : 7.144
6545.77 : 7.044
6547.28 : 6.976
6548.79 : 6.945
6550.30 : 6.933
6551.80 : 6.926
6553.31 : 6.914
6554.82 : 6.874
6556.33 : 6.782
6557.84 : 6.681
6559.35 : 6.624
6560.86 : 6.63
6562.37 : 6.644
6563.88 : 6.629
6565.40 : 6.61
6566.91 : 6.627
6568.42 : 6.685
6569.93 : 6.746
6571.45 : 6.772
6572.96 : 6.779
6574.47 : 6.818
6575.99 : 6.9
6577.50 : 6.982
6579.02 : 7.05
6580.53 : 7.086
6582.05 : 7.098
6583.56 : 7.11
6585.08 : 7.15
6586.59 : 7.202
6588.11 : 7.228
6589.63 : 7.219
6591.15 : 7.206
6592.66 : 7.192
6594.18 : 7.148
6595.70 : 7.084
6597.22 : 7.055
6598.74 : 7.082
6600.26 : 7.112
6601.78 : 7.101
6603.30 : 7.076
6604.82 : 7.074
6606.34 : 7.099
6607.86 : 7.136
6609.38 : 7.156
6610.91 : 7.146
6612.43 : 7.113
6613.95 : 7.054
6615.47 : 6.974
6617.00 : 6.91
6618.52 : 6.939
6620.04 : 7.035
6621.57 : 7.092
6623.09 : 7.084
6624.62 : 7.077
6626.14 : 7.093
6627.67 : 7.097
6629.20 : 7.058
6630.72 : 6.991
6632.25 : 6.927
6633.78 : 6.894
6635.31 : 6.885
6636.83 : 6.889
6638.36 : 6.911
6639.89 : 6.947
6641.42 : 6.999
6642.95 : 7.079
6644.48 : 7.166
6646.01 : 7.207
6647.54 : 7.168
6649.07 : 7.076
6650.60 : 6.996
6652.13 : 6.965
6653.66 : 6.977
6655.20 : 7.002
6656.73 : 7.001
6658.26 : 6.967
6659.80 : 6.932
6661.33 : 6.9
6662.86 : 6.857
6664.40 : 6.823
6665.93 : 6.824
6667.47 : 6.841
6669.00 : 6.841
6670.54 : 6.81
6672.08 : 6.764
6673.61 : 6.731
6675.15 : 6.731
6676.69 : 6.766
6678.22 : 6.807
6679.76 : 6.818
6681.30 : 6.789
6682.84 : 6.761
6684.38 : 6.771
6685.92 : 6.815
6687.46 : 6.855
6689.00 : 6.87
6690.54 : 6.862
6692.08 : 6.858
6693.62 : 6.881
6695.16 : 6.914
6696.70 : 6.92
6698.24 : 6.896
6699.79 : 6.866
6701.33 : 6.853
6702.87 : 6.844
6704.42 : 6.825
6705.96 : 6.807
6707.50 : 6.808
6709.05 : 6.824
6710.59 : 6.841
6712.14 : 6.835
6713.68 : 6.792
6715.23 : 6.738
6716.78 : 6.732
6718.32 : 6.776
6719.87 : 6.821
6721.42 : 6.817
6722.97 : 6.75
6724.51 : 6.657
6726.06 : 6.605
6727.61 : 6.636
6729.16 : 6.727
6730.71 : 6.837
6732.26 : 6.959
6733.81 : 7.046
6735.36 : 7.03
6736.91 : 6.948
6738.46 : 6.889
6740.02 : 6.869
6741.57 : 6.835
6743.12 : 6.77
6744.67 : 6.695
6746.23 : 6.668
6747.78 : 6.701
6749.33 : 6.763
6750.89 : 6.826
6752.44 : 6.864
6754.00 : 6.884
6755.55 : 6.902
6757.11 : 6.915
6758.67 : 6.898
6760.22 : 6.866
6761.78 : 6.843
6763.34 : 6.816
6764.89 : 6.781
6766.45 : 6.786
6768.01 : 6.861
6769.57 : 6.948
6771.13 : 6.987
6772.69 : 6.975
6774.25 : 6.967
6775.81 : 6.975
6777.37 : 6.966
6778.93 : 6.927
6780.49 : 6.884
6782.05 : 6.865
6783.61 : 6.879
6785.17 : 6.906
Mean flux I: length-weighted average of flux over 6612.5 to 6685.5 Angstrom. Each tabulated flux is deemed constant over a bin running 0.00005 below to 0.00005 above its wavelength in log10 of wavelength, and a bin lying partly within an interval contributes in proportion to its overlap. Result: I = 6.94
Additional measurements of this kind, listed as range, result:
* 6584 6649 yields 7.07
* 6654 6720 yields 6.84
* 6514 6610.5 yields 7.06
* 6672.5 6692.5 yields 6.8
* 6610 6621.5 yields 7.03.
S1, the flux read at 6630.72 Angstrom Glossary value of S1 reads 6.991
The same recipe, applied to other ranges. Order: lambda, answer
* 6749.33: 6.763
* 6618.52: 6.939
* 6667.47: 6.841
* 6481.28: 7.146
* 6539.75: 7.277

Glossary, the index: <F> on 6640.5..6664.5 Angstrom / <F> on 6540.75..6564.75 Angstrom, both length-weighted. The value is 1.02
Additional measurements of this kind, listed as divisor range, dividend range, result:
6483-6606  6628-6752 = 0.97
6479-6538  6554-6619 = 0.97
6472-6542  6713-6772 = 0.95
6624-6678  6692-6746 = 0.98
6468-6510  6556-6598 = 0.98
